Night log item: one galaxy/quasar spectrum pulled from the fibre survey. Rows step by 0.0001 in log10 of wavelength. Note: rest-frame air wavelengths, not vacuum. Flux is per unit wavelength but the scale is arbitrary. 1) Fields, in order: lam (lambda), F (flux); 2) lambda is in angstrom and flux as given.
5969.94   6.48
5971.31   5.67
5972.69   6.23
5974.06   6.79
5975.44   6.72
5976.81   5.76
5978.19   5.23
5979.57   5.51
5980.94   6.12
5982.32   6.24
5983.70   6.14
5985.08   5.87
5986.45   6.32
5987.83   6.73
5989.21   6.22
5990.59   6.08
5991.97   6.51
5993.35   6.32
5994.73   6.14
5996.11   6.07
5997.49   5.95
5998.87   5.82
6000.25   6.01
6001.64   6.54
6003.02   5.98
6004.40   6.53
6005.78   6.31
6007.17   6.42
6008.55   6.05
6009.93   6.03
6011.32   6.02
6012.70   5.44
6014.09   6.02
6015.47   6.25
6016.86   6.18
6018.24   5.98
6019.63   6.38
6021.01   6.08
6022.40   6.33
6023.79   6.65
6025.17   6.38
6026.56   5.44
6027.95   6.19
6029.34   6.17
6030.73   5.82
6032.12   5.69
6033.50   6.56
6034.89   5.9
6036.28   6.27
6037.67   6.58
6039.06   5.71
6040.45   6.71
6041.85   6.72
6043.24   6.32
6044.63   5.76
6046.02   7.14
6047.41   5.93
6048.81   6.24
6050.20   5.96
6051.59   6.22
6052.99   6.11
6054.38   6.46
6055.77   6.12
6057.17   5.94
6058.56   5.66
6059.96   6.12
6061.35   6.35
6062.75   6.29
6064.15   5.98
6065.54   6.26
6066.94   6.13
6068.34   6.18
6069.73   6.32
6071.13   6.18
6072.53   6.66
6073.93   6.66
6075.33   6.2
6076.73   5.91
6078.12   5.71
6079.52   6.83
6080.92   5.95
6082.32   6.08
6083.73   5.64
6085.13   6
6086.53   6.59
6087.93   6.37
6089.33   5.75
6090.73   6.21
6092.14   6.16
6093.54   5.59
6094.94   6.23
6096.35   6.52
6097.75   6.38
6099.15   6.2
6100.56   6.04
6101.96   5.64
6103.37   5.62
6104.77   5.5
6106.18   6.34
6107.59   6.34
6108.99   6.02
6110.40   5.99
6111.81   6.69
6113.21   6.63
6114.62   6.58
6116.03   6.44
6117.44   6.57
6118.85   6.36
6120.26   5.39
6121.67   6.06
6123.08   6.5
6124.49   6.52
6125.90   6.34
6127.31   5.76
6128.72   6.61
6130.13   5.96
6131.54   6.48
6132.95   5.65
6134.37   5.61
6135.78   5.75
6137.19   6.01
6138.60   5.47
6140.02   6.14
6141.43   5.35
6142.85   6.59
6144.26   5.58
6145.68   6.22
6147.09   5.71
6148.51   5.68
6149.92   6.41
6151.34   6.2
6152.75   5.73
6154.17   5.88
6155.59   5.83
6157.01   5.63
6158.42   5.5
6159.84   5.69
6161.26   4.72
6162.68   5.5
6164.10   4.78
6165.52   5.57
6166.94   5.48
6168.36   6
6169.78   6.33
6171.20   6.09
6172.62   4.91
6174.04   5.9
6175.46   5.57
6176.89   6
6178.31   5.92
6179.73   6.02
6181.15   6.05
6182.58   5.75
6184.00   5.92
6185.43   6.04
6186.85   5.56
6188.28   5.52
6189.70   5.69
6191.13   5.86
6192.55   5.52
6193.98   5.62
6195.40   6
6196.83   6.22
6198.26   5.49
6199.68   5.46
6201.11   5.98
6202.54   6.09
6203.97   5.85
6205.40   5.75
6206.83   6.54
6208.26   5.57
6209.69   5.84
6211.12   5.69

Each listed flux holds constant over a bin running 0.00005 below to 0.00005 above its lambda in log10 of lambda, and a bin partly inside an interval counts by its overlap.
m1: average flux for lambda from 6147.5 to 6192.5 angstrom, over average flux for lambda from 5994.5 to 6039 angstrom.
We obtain 0.94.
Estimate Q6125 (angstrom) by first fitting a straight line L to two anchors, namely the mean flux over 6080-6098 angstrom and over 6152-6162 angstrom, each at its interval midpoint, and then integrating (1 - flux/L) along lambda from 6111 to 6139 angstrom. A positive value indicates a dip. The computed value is -1.7 angstrom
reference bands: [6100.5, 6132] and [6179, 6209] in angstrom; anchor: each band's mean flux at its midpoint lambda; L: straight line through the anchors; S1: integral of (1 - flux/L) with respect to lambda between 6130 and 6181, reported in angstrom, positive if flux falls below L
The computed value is 2.00 angstrom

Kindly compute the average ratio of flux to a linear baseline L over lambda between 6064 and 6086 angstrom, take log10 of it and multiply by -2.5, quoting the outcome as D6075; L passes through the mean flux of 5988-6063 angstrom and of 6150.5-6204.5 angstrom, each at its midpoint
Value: -0.03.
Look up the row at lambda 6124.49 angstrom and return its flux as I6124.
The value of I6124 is 6.52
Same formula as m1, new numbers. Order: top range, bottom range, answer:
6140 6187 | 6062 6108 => 0.94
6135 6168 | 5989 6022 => 0.93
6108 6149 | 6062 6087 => 0.98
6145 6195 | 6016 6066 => 0.93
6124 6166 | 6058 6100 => 0.94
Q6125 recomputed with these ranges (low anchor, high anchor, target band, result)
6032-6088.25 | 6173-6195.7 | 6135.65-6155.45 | 0.0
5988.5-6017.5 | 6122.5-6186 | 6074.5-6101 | -0.7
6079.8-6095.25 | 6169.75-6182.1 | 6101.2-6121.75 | -0.5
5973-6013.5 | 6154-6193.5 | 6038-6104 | -2.5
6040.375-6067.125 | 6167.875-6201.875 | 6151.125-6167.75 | 1.0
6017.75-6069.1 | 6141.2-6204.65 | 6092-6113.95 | -0.5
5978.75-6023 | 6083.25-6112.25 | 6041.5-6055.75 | -0.4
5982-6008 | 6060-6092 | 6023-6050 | 0.0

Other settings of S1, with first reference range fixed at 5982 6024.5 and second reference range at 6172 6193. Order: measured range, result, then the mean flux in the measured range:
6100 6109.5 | 0.0 angstrom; 5.93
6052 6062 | -0.1 angstrom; 6.11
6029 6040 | 0.0 angstrom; 6.1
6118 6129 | -0.5 angstrom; 6.18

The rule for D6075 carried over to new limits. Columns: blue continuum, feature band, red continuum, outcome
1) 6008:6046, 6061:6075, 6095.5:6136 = -0.02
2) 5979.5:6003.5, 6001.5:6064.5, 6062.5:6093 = 0.00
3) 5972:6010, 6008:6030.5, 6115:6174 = 0.00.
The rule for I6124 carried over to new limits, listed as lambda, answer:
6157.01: 5.63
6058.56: 5.66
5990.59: 6.08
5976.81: 5.76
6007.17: 6.42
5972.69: 6.23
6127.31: 5.76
